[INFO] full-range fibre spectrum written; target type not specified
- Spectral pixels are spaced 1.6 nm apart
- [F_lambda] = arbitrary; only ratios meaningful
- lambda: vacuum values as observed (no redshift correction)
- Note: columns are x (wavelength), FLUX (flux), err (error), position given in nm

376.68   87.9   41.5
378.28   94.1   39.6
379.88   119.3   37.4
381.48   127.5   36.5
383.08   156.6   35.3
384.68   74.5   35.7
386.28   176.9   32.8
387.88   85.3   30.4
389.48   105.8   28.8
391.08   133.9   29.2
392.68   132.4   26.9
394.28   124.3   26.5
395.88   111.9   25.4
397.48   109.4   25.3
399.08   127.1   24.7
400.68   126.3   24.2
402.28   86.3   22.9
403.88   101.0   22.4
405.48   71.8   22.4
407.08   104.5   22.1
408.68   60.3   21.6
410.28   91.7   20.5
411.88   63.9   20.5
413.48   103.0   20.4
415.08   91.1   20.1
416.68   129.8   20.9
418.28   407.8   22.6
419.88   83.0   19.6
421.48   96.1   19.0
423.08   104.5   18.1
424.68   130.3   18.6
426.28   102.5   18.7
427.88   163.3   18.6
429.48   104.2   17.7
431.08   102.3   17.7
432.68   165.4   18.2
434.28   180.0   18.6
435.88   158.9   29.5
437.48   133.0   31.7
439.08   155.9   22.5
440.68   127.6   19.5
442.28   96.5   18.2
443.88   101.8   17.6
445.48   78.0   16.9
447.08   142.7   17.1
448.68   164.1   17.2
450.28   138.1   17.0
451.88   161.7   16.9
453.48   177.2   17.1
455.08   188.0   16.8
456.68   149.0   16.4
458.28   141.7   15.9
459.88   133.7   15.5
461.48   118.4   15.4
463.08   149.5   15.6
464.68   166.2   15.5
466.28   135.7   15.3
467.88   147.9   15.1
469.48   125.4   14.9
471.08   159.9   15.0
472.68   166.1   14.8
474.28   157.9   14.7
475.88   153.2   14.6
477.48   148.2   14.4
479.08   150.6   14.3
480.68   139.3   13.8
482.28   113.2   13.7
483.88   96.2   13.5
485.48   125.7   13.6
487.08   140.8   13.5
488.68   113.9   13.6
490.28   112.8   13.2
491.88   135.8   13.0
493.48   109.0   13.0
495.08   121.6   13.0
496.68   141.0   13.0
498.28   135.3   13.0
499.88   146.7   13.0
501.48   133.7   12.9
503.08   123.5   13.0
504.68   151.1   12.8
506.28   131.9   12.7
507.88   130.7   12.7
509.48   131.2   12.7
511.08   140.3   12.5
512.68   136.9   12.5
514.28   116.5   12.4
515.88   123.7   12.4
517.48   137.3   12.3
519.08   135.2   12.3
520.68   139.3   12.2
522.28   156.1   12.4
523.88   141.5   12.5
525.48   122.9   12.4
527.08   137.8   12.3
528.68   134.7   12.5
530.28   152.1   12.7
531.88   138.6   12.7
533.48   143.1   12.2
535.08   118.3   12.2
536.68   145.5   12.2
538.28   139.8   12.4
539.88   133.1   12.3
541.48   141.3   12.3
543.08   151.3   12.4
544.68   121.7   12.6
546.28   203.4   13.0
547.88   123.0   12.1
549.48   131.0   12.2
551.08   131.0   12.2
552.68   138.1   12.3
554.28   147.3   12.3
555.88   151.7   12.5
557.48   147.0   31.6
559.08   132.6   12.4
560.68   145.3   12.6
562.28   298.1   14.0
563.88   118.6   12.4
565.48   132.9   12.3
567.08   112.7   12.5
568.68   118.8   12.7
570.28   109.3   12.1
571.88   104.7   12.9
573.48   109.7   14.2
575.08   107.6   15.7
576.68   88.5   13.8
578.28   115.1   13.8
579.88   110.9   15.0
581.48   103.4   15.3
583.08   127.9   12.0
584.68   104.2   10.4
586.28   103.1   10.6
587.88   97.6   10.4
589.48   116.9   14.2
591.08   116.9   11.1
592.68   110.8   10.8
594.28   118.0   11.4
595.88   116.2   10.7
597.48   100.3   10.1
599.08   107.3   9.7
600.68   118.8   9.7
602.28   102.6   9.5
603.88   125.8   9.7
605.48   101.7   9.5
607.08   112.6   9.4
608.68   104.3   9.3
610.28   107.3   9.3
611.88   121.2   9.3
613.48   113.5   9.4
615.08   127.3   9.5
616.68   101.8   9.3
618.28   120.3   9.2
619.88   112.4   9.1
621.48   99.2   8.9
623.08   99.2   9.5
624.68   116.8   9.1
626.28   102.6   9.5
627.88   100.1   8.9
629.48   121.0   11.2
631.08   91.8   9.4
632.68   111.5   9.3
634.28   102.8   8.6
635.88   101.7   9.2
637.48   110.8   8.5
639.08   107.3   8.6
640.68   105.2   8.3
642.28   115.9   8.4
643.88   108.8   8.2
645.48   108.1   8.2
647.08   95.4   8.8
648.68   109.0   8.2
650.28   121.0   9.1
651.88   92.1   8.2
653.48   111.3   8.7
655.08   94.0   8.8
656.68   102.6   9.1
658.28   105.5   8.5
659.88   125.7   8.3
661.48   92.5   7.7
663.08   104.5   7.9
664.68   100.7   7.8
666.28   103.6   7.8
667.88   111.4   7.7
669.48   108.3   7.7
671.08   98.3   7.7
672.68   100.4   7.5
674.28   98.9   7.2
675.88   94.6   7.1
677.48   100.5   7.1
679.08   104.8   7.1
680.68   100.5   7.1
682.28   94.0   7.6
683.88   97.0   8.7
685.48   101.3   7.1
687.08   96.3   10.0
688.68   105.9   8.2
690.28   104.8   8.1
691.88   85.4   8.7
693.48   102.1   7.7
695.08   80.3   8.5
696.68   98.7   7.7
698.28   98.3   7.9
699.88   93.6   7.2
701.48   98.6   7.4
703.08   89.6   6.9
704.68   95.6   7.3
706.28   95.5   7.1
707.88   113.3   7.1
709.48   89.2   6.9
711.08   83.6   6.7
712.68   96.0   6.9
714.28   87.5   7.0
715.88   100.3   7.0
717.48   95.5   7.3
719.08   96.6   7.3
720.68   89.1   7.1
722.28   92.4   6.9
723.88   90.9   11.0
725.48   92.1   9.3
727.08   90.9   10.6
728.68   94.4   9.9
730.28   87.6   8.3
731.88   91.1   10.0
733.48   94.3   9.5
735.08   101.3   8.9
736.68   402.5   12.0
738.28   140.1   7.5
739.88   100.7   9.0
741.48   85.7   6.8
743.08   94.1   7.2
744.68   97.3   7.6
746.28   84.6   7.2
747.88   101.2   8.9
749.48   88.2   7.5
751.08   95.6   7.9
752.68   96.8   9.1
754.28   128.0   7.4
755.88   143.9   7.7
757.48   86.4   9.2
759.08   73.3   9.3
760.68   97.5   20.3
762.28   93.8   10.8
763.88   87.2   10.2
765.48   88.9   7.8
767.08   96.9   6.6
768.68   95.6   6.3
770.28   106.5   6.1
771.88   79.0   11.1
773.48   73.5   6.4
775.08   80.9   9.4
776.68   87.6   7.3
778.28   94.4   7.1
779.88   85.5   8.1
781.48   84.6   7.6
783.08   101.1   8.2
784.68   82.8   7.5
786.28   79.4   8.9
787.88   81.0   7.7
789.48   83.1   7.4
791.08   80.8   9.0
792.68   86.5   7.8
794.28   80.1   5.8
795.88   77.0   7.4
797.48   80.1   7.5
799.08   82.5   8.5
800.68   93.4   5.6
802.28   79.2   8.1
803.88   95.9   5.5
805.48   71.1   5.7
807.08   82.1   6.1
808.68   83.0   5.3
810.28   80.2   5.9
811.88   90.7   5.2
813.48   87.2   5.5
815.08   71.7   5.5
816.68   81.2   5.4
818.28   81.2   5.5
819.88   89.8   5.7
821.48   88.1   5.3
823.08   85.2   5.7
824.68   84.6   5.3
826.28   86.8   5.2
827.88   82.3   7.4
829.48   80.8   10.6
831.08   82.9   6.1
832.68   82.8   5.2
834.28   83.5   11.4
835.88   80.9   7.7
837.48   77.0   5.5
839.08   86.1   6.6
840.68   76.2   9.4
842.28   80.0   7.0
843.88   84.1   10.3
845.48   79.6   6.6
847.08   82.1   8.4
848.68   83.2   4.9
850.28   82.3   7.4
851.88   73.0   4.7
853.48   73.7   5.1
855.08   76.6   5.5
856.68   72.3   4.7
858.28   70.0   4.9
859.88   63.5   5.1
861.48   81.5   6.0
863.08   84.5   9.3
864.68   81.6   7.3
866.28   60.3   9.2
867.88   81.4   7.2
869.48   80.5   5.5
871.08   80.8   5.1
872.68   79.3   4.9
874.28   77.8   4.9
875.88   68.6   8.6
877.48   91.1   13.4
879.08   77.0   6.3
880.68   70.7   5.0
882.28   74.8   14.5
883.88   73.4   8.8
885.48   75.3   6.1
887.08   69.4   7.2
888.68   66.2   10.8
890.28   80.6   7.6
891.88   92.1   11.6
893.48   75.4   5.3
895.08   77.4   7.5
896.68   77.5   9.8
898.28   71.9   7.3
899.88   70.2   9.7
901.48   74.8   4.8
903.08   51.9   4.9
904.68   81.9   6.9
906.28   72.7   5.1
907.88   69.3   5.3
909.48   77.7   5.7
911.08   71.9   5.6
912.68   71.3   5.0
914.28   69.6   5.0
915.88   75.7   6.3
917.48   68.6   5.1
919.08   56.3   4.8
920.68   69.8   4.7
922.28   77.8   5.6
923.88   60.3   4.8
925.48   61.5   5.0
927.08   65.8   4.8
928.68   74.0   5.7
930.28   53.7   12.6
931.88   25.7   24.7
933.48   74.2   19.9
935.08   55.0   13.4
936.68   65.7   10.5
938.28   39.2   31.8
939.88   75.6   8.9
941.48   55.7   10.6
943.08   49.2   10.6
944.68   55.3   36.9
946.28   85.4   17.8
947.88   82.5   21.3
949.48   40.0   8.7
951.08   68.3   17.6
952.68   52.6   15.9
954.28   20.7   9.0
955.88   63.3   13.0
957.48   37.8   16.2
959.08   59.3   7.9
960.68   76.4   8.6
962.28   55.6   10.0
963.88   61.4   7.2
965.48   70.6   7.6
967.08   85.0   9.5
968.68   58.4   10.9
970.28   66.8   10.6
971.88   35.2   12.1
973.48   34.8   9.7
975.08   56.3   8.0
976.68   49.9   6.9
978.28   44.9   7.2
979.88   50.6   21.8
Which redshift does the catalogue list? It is 0.122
